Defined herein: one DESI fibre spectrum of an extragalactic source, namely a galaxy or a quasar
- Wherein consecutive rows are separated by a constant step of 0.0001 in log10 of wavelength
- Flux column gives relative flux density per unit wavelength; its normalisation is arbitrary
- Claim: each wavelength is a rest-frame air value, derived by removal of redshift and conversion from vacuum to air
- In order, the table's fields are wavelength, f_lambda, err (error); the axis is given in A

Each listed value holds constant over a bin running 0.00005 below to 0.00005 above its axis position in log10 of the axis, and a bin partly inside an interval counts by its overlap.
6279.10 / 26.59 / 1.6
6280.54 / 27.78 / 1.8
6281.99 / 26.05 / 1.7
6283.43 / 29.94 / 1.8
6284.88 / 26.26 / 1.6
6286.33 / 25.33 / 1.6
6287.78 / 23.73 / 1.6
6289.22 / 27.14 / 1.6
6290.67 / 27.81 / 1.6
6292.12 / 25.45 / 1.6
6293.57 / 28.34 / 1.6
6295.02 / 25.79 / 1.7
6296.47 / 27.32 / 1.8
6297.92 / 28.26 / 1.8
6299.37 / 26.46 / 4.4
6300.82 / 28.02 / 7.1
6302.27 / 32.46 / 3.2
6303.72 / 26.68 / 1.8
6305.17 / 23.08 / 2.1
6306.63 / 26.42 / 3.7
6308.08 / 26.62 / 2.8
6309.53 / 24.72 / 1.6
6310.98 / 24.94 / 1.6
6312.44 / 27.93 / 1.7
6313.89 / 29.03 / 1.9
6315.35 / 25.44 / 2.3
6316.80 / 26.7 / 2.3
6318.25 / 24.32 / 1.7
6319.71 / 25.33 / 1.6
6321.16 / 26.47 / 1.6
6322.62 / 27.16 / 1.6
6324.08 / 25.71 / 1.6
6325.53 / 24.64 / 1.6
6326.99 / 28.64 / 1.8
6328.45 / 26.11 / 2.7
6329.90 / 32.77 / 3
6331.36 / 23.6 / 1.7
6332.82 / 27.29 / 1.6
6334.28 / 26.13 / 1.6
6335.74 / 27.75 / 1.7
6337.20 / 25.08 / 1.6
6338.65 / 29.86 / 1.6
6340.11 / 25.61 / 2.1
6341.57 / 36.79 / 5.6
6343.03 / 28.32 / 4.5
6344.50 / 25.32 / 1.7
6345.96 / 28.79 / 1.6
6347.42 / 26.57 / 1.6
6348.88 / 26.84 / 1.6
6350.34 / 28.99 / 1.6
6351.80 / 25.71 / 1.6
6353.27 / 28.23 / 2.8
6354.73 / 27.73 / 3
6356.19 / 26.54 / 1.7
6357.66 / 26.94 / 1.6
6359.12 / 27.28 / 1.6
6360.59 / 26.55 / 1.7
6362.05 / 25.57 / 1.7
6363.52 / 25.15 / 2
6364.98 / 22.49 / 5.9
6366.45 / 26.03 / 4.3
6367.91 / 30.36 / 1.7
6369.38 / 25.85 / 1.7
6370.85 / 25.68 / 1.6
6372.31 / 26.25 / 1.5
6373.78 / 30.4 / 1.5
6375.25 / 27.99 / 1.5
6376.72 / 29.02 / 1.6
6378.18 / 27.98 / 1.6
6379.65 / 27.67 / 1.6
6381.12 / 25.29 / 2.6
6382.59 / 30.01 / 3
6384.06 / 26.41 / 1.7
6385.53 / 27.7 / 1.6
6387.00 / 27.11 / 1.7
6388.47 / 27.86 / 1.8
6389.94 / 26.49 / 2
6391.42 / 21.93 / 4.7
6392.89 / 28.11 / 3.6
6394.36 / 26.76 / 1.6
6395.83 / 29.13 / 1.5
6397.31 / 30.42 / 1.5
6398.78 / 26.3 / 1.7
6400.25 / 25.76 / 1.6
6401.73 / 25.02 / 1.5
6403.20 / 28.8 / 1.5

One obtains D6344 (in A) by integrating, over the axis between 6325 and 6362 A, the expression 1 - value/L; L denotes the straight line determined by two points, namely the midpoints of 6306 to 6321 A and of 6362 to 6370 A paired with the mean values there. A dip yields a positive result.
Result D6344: -2.08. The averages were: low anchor 26.2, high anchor 25.9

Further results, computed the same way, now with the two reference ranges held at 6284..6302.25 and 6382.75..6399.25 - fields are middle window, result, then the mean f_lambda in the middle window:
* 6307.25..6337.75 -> 0.6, 26.5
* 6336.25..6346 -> -0.5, 28.5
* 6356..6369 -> 0.4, 26.3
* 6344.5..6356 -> -0.1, 27.4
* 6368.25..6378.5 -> -0.2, 27.7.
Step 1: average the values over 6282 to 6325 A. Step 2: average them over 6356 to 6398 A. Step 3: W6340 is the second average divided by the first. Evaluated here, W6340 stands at 1.0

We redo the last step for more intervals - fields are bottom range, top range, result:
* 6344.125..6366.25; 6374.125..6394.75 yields 1.02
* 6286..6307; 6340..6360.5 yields 1.04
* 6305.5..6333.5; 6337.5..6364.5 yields 1.04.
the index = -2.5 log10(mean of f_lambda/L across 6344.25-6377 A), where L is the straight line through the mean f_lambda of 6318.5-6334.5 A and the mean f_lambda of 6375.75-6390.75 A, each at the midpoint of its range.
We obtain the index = 0.01 mag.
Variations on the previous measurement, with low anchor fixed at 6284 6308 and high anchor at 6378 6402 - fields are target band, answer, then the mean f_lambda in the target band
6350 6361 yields -0.009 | 27.2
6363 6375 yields 0.016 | 26.6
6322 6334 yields -0.003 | 27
